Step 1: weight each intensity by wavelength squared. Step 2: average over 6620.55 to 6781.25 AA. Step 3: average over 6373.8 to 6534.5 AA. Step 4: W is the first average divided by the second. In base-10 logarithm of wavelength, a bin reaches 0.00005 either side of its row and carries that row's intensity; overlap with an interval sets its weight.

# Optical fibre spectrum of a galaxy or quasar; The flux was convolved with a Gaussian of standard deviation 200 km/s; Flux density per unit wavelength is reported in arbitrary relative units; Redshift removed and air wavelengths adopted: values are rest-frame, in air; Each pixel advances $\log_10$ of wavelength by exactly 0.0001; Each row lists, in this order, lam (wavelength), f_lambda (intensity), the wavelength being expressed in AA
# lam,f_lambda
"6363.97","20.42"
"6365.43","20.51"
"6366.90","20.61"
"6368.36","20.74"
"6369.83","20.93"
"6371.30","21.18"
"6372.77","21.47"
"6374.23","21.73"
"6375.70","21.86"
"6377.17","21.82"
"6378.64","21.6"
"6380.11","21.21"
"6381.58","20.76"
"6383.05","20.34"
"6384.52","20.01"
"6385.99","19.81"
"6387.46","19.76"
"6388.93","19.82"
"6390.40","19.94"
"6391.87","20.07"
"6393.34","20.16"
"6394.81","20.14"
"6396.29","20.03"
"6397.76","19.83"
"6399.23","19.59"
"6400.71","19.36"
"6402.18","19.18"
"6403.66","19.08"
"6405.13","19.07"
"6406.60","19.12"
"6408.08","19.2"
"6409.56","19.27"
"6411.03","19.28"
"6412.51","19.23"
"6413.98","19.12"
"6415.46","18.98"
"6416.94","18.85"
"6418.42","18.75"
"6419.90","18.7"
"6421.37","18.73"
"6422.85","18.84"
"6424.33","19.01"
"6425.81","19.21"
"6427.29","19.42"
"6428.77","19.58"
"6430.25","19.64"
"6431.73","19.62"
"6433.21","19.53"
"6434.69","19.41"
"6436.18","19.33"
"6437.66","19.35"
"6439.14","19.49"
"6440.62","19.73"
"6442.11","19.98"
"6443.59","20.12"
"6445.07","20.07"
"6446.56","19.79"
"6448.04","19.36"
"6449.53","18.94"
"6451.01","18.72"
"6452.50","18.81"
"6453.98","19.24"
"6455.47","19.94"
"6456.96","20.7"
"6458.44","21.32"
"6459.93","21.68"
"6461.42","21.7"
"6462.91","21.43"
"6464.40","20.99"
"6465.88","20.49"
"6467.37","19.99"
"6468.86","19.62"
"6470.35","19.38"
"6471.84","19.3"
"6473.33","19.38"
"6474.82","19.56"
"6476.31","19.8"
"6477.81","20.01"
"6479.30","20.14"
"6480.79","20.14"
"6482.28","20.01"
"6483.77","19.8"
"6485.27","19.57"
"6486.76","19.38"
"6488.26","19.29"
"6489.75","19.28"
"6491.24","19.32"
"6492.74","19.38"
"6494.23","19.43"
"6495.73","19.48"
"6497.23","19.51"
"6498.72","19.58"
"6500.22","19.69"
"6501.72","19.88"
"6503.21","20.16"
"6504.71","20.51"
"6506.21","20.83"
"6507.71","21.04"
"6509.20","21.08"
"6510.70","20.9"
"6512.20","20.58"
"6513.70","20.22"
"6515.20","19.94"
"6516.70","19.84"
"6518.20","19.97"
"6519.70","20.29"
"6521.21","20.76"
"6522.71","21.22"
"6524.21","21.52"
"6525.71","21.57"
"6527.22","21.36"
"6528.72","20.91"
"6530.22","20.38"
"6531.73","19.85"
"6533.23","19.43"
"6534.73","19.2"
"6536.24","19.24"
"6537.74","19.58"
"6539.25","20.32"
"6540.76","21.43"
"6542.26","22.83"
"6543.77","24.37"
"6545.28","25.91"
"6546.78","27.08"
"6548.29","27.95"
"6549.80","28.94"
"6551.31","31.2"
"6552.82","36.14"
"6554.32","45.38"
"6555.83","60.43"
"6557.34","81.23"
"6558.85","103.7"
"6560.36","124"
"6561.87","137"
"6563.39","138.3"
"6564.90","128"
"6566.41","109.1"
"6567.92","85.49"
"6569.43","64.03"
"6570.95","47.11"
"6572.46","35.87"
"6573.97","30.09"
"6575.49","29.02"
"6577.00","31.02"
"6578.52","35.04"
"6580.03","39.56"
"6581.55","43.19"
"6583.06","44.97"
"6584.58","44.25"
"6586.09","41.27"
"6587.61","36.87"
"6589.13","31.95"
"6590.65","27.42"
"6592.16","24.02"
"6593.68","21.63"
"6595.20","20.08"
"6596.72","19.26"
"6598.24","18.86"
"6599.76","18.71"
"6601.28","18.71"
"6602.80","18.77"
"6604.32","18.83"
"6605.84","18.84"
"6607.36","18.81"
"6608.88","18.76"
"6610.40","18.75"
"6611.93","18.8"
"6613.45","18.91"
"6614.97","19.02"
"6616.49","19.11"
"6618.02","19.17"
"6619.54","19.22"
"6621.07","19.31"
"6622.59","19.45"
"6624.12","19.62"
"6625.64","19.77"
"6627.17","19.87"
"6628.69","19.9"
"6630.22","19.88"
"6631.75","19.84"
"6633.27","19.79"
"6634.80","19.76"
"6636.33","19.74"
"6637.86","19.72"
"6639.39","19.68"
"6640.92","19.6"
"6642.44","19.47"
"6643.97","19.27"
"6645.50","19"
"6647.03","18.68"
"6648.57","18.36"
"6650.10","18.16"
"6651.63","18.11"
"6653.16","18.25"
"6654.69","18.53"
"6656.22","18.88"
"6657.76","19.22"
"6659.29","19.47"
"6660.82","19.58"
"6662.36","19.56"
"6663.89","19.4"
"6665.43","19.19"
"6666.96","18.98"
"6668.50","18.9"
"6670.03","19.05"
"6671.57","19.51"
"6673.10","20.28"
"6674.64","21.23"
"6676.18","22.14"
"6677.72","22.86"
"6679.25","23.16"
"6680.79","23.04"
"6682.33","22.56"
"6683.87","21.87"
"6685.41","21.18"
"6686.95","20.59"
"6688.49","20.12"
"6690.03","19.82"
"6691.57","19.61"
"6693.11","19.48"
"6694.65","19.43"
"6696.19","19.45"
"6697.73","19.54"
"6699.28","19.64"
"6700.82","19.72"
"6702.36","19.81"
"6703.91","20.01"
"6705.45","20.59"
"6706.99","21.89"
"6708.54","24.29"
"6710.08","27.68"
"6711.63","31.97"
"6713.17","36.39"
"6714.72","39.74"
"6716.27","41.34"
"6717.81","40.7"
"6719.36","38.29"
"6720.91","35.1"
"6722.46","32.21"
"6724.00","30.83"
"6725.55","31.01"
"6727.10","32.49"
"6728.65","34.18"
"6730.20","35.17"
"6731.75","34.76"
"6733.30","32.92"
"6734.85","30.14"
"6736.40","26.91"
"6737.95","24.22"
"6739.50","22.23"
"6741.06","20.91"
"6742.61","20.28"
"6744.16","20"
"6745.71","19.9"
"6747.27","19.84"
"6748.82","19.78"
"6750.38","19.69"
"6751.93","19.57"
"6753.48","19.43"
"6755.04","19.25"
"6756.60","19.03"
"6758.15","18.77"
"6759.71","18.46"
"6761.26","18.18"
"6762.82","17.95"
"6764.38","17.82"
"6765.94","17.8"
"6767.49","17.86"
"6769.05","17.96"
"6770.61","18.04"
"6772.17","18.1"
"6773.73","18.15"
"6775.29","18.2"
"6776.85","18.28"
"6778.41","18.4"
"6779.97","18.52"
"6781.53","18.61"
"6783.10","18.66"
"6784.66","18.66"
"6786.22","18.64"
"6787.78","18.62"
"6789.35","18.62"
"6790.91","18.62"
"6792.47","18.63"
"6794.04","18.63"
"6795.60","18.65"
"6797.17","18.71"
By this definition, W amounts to 1.20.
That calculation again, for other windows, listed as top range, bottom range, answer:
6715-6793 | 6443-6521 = 1.26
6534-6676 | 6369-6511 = 1.68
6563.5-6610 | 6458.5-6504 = 2.03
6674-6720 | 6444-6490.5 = 1.32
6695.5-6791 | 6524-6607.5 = 0.61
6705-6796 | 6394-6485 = 1.33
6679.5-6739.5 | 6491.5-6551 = 1.35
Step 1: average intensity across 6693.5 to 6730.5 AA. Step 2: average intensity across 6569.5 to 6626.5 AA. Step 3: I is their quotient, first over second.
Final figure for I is 1.1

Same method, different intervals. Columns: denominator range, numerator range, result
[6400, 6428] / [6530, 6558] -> 1.58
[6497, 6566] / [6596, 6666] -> 0.53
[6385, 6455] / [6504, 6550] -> 1.11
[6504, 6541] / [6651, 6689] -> 0.99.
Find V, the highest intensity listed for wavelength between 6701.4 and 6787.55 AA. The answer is 41.34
